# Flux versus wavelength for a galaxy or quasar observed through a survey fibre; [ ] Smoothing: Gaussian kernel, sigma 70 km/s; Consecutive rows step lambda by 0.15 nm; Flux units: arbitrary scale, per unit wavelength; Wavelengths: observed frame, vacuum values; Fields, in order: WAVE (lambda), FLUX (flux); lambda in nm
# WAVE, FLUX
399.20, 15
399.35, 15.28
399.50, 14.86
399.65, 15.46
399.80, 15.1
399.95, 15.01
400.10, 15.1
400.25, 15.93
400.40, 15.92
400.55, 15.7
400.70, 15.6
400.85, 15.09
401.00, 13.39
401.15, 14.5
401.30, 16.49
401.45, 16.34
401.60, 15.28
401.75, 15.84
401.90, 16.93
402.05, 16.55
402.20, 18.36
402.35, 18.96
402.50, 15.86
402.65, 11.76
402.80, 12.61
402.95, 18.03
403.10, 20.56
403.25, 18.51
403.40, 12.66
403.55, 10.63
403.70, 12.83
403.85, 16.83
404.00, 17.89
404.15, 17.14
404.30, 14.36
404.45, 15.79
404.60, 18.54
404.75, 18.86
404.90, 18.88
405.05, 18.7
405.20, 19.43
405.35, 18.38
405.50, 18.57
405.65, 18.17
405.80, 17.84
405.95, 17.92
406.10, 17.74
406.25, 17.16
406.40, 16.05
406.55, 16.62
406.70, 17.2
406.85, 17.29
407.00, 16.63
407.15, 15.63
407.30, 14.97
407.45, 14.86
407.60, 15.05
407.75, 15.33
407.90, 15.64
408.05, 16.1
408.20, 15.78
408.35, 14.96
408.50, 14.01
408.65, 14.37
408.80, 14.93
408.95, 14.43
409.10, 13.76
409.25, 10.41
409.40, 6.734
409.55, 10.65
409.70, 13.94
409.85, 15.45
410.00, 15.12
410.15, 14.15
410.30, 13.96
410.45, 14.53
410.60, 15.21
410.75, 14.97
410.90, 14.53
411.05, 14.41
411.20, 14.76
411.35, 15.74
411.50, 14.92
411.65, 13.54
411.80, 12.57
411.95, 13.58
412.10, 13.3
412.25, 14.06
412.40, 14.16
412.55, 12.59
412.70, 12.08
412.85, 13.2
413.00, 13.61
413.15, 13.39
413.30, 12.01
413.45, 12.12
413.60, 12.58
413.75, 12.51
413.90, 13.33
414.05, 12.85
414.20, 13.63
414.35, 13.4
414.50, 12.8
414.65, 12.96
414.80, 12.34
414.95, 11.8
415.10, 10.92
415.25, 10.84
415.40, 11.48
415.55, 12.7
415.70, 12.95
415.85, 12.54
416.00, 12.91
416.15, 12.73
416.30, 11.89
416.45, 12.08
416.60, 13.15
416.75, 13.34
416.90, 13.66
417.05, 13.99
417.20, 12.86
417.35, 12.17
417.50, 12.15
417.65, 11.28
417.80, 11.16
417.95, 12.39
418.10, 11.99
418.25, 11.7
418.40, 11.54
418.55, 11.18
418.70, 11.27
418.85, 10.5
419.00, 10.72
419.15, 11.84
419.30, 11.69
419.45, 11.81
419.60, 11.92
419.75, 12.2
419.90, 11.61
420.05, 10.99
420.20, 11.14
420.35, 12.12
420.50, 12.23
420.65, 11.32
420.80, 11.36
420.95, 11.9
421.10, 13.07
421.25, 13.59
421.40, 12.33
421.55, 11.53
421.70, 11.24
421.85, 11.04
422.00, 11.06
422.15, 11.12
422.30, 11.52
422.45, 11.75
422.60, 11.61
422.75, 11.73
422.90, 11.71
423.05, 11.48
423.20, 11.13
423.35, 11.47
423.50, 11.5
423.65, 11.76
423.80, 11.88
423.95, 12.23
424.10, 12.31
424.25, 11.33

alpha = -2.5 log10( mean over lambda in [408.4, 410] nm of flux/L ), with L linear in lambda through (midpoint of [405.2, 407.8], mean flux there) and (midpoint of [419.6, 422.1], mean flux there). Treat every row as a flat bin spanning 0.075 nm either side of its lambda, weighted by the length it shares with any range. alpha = 0.220 mag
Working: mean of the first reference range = 16.9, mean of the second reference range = 11.8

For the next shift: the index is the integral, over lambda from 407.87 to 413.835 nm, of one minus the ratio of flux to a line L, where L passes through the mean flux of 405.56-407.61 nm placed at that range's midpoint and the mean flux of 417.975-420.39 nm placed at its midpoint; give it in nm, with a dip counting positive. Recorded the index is 0.50 nm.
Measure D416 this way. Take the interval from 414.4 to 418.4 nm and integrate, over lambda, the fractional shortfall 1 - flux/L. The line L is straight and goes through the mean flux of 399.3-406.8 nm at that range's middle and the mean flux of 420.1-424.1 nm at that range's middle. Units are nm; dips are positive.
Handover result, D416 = 0.238 nm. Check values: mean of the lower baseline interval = 16.4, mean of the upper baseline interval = 11.7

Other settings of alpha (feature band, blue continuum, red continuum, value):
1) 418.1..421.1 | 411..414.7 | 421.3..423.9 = 0.05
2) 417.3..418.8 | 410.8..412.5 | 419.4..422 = 0.08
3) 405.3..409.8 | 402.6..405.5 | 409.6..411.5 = 0.02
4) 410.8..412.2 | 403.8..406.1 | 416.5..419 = 0.06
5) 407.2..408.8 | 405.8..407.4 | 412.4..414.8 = 0.06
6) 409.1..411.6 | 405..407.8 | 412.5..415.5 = 0.07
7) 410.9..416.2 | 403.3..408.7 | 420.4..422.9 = 0.09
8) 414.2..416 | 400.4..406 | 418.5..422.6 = 0.07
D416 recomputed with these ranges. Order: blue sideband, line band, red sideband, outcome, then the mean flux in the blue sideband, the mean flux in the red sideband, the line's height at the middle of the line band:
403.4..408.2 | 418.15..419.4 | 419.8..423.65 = 0.124 nm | 16.6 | 11.7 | 12.6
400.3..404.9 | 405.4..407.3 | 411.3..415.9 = -0.283 nm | 16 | 12.9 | 14.9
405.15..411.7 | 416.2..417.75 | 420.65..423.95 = 0.052 nm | 15.3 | 11.7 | 13.1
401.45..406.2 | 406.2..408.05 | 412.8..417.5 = -0.052 nm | 16.8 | 12.7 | 15.6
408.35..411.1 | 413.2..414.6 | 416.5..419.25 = 0.002 nm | 13.7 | 12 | 12.8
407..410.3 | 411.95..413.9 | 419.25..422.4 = 0.046 nm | 14.2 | 11.8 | 13.3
